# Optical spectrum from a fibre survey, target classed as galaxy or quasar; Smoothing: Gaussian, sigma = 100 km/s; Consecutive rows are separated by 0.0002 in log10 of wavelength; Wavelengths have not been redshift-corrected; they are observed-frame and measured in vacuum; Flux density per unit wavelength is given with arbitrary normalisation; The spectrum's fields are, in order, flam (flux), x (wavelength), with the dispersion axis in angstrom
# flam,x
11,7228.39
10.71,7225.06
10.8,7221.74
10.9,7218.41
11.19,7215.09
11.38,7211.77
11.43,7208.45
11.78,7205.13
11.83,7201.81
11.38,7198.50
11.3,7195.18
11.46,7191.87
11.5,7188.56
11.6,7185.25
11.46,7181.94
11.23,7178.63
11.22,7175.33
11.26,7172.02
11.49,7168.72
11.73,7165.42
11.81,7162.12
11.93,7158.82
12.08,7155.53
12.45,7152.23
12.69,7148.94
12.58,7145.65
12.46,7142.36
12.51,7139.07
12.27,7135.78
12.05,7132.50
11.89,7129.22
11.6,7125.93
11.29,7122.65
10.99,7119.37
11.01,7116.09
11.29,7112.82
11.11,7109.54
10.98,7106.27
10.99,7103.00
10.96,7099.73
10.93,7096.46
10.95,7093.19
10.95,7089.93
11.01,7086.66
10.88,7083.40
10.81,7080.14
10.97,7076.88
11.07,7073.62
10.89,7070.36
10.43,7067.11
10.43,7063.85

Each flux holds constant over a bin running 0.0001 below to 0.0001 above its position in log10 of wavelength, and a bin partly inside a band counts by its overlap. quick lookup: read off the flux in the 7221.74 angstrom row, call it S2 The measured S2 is 10.8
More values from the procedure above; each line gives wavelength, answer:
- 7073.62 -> 11.07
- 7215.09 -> 11.19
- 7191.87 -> 11.46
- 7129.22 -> 11.89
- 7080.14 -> 10.81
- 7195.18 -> 11.3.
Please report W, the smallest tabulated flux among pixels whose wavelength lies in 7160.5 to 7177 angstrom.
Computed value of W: 11.22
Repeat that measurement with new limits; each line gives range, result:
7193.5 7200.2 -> 11.3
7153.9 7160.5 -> 11.93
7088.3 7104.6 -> 10.93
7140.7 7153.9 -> 12.45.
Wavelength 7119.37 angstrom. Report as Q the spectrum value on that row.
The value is 10.99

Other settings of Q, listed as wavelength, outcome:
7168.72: 11.49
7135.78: 12.27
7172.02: 11.26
